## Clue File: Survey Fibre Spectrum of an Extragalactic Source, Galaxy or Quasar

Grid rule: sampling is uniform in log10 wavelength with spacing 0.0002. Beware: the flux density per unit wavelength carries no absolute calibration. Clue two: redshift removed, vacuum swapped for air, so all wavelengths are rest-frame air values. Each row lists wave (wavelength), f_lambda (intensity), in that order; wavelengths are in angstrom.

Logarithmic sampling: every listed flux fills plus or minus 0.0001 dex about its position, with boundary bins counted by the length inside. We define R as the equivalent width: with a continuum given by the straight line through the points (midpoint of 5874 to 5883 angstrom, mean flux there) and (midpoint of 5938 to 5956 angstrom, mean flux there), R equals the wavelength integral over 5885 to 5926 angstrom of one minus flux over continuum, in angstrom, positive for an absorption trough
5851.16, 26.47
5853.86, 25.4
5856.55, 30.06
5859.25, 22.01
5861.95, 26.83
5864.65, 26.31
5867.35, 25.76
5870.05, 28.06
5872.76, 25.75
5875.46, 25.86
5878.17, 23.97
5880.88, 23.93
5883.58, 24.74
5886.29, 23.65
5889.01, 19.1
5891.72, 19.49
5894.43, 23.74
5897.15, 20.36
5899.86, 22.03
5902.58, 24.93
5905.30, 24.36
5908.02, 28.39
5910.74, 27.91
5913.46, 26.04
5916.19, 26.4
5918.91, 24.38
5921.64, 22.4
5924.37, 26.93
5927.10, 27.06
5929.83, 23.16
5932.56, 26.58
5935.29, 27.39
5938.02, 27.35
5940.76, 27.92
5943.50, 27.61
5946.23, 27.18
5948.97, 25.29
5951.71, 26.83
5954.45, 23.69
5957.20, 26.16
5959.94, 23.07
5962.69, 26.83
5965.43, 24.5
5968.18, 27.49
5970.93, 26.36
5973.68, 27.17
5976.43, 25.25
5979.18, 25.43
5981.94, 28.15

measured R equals 2.2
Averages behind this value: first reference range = 24.6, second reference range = 26.5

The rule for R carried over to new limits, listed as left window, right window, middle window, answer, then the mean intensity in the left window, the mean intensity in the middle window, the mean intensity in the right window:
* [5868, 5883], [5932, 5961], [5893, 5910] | 1.1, 25.5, 24.1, 26.3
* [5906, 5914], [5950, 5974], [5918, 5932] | 1.0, 27.4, 24.9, 25.7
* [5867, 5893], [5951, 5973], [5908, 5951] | -2.3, 24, 26.3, 25.6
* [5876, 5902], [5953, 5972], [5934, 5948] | -1.6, 22.5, 27.4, 25.4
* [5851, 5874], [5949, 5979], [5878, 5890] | 1.4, 26.3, 23.1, 25.7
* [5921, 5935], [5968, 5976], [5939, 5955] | -0.3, 25.5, 26.6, 26.7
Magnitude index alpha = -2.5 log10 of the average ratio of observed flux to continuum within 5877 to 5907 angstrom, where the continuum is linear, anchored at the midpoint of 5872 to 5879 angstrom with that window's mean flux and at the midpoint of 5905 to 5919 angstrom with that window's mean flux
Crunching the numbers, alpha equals 0.14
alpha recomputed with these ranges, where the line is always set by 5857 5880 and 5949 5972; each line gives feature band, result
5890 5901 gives 0.201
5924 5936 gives -0.020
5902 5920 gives -0.020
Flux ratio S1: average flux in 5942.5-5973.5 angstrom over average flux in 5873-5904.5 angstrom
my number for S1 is 1.1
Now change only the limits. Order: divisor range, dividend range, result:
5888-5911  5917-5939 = 1.10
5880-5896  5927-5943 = 1.19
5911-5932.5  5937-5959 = 1.04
